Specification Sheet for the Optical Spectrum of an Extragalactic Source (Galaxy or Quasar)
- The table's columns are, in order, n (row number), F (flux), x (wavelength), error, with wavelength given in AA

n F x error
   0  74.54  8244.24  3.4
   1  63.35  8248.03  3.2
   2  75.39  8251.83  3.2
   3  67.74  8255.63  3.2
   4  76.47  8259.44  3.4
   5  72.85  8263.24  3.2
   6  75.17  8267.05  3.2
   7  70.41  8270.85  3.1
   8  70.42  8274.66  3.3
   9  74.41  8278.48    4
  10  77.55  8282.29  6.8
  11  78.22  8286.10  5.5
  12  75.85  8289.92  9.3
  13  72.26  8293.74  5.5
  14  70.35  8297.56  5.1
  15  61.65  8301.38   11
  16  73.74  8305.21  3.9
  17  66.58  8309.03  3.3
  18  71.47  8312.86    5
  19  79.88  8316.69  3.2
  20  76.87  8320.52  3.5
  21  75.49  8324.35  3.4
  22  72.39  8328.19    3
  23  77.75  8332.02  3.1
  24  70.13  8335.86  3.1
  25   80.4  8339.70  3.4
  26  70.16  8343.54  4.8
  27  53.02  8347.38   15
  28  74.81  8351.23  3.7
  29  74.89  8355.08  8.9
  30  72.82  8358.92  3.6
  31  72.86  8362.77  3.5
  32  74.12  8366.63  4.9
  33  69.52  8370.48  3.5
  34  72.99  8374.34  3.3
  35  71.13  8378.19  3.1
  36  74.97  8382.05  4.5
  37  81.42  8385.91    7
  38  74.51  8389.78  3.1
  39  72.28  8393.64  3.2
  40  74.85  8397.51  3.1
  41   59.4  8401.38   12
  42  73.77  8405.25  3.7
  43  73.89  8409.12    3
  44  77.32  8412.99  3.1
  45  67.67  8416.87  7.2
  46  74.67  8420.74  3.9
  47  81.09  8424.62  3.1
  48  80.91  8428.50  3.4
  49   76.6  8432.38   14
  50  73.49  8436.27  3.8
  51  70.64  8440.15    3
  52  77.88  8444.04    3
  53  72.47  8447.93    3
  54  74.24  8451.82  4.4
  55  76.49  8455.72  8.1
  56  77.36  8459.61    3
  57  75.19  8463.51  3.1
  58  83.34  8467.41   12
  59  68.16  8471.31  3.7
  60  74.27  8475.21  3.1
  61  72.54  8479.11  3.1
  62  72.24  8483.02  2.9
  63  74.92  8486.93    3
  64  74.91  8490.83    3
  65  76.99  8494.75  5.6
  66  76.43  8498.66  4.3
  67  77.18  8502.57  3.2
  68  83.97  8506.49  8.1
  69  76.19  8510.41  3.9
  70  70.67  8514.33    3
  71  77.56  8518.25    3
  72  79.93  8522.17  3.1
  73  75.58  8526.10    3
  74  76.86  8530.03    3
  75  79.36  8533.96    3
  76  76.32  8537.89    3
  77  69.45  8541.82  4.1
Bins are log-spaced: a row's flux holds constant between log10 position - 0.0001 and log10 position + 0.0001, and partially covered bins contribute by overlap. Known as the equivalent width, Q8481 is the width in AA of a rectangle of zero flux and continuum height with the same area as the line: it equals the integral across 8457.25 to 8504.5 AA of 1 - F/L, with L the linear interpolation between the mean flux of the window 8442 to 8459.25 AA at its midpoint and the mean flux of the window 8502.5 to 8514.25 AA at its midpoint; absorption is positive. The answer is 0.9 AA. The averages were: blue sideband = 75.4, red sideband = 78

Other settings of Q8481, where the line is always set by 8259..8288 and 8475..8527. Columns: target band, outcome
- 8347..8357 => 0.7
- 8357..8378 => 0.8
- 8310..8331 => -0.1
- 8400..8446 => 0.8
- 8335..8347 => 0.6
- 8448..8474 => 0.1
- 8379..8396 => -0.1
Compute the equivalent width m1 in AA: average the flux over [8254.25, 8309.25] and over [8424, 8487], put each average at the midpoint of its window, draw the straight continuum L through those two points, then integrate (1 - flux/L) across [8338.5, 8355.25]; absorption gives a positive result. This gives 0.8 AA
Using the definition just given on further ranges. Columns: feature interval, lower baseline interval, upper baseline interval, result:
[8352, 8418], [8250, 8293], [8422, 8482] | 1.8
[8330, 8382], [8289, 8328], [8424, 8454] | 1.1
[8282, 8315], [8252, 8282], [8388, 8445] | 0.6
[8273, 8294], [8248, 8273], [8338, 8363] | -0.9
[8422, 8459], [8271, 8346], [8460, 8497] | -0.8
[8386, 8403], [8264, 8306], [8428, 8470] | 0.7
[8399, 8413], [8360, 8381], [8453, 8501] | 0.6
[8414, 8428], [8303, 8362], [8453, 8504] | -0.2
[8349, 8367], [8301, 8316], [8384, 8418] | -0.5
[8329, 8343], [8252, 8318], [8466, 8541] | -0.3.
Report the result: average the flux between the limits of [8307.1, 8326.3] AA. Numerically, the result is 74.1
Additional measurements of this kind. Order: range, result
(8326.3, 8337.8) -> 73.5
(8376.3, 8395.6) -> 74.8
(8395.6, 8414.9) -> 71.8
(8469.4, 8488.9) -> 72.5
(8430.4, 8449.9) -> 74.2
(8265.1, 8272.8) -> 72.8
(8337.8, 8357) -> 70.6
